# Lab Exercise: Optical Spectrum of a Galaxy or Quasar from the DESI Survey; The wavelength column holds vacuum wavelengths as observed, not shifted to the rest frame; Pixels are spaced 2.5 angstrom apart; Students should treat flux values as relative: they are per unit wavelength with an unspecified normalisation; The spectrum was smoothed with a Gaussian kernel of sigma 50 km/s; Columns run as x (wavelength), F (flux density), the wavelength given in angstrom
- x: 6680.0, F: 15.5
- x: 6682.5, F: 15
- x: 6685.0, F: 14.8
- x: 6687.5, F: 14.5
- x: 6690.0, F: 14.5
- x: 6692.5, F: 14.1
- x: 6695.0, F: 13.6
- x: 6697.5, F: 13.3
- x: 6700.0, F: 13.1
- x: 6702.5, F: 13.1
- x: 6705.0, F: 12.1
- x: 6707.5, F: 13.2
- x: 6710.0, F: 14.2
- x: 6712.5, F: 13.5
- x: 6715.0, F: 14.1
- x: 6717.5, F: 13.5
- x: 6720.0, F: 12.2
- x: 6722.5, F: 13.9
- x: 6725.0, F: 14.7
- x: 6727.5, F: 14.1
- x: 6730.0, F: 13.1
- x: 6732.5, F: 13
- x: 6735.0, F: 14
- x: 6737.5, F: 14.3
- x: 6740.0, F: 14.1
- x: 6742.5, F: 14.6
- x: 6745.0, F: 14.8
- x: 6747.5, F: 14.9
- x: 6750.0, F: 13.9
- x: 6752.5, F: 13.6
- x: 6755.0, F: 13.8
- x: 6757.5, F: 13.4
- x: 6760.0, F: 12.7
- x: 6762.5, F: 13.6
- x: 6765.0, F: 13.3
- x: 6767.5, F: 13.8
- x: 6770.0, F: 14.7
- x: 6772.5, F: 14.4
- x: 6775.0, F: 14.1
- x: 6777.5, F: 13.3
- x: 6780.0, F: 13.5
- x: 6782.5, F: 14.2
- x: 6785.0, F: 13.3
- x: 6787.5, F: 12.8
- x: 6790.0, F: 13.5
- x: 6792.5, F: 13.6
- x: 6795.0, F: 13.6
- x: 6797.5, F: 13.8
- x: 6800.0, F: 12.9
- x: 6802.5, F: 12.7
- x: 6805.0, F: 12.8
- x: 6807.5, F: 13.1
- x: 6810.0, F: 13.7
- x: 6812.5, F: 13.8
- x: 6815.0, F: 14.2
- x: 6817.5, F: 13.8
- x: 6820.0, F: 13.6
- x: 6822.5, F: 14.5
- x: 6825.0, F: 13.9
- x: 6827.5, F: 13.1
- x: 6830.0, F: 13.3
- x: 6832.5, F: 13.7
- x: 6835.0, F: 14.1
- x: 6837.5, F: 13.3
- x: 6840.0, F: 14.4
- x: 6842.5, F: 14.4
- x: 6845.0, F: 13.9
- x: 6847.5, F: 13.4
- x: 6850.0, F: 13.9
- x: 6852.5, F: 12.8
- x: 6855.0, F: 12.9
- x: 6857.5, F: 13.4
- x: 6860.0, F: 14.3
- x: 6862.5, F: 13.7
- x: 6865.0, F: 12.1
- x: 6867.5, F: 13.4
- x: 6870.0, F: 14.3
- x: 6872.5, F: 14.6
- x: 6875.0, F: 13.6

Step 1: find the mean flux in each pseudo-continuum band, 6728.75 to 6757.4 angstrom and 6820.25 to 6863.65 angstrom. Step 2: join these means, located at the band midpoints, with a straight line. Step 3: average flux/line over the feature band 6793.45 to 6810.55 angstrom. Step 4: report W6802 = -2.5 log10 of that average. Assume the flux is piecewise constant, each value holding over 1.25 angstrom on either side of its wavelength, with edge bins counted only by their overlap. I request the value 0.05 mag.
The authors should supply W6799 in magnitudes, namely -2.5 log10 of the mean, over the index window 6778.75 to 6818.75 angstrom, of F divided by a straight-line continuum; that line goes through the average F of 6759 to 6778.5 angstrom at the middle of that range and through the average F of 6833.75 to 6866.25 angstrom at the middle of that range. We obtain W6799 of 0.02 mag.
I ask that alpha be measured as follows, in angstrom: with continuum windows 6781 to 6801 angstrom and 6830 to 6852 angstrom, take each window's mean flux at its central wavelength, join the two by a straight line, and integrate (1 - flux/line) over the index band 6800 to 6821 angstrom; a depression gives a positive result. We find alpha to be 0.3 angstrom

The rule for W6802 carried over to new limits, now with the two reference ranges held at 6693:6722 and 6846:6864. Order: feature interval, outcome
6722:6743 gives -0.05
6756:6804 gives -0.01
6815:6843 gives -0.03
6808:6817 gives -0.03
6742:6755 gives -0.07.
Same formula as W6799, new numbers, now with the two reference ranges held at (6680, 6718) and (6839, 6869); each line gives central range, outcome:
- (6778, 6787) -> 0.01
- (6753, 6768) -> 0.02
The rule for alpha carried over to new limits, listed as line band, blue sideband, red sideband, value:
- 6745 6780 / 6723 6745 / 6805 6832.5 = 0.2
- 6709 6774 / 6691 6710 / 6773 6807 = -2.5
